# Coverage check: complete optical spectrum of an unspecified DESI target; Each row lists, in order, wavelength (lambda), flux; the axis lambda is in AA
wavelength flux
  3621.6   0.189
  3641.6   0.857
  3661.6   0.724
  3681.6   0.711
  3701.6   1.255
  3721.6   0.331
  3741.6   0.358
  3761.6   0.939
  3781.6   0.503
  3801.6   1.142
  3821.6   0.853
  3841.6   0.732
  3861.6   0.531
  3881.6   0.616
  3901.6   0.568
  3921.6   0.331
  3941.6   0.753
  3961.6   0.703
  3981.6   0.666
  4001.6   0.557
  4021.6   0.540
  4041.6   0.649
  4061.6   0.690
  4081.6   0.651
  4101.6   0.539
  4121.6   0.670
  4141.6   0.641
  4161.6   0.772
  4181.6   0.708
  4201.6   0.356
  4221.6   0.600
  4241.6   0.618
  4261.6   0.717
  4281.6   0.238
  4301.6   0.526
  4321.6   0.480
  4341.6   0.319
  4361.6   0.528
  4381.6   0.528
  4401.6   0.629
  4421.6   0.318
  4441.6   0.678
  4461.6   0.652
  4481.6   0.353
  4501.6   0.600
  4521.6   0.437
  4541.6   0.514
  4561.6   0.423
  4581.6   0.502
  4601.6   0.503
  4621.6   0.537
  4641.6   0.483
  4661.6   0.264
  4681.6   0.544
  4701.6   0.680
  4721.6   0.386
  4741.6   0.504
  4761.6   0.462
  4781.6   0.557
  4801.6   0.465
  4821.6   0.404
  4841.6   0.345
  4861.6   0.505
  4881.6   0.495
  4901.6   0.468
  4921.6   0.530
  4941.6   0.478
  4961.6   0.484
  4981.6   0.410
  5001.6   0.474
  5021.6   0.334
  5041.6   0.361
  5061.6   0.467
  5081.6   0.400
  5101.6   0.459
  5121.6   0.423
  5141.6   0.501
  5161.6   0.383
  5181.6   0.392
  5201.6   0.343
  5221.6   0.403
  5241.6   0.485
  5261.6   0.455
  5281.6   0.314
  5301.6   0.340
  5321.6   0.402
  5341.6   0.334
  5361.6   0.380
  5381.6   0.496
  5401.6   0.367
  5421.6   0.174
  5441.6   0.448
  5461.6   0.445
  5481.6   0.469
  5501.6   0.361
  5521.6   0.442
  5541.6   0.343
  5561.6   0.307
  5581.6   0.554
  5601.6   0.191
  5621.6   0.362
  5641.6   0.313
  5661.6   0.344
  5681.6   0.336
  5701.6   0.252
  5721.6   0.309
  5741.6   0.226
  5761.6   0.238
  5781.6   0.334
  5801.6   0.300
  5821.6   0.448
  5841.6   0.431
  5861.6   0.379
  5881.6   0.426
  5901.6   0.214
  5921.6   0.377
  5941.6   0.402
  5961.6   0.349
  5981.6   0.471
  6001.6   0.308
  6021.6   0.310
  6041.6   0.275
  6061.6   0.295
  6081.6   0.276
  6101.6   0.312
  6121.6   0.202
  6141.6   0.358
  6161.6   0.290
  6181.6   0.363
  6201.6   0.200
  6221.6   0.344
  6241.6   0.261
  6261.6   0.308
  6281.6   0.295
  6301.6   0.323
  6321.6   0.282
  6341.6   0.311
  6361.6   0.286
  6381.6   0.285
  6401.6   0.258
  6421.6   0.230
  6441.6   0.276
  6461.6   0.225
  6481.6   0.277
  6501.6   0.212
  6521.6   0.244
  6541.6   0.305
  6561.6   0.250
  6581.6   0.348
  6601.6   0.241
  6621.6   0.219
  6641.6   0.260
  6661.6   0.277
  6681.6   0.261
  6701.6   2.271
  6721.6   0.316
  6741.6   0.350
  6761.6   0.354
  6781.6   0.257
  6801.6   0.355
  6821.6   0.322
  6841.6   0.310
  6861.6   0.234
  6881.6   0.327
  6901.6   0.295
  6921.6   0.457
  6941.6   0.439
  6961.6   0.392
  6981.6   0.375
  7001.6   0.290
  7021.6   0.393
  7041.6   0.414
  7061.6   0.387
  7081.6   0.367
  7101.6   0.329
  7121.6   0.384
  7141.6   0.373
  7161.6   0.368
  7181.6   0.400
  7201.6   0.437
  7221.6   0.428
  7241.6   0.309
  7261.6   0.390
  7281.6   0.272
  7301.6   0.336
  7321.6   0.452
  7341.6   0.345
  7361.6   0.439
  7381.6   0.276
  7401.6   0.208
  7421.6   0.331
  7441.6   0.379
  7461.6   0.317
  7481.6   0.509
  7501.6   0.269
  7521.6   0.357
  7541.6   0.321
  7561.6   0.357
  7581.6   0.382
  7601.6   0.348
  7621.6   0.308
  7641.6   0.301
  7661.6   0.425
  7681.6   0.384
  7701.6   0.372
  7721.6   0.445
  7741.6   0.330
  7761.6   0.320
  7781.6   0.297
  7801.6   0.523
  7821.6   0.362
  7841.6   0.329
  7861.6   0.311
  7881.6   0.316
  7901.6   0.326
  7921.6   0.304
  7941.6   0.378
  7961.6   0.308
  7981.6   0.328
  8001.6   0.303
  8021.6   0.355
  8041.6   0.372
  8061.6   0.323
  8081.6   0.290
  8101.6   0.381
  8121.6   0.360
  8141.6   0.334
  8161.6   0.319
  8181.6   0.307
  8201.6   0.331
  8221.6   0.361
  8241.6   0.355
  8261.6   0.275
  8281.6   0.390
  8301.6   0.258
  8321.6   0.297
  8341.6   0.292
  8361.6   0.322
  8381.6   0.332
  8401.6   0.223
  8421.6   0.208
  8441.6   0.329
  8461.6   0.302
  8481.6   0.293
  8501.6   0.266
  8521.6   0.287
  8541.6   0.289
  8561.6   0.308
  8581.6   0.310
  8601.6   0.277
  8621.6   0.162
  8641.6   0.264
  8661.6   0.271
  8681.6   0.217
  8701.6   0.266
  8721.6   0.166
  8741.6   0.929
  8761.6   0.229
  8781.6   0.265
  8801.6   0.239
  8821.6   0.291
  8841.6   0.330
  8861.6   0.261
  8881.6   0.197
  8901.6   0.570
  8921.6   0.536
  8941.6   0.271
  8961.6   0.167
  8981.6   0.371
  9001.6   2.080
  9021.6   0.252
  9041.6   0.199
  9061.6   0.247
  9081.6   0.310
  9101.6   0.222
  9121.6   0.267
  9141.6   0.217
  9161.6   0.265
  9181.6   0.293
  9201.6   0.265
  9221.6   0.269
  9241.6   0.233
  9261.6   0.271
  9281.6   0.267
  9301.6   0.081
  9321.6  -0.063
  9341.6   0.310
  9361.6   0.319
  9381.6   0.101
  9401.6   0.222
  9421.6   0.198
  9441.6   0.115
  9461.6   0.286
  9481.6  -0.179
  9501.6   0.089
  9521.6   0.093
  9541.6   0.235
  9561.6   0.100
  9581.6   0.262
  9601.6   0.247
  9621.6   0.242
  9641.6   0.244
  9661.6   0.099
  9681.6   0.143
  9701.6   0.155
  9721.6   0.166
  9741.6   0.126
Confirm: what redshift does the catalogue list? 0.797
